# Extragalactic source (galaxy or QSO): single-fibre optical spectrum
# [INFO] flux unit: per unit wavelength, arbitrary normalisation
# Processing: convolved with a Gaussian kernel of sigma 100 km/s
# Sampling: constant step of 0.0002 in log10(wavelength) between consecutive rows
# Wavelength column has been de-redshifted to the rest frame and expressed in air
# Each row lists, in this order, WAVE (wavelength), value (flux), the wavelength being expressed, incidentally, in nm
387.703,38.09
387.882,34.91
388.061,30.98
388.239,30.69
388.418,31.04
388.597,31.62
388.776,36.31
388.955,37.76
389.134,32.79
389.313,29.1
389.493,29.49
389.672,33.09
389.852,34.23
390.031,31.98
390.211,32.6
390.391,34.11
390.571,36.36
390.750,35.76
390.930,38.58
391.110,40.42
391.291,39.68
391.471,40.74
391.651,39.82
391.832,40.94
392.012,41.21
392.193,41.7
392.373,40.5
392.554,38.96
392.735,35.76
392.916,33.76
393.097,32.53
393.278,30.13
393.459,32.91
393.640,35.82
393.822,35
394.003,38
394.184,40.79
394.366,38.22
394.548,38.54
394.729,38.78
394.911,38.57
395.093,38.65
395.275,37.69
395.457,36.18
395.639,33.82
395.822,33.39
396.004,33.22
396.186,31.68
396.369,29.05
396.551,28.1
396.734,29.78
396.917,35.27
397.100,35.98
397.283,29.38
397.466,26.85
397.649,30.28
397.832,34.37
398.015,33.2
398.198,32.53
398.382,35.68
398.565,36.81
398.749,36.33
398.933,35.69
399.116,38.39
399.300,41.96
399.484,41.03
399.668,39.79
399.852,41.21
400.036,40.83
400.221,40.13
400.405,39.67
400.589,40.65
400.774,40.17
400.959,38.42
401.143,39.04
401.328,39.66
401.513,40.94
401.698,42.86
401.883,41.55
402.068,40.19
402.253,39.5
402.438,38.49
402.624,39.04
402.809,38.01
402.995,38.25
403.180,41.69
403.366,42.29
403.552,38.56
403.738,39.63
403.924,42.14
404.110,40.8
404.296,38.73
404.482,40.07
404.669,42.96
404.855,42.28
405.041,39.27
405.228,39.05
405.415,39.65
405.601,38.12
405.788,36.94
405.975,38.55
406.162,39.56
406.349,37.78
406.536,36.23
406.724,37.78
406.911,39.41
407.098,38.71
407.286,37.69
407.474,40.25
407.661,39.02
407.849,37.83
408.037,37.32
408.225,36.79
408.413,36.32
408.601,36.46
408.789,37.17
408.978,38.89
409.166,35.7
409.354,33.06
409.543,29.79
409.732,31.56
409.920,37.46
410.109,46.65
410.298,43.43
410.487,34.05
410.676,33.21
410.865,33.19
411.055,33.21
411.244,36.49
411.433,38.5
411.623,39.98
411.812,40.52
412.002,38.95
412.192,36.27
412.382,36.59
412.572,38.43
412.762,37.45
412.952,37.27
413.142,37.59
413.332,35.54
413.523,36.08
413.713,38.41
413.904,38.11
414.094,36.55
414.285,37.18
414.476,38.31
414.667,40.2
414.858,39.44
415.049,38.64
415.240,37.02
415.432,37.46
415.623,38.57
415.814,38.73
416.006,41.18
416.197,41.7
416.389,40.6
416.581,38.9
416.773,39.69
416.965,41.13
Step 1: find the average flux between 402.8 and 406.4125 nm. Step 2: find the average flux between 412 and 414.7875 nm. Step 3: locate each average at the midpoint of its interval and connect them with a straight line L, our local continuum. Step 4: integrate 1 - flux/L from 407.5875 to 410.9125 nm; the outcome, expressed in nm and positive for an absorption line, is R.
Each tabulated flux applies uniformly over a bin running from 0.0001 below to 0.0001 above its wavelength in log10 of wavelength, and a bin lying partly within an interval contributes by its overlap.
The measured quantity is 0.17 nm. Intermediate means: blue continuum 39.8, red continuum 37.5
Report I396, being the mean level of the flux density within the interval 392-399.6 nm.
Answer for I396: 35.3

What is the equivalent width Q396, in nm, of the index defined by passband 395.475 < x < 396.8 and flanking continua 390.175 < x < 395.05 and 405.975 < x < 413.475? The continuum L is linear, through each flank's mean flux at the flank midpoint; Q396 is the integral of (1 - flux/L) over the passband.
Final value 0.21 nm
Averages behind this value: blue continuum 37.5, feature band 31.6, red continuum 37.2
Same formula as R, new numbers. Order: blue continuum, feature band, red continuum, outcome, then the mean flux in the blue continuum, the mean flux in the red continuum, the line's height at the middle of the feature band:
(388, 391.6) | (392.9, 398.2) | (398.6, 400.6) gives 0.46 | 34.5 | 39.5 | 37.4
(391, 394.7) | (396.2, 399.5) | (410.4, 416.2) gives 0.35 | 37.8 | 37.5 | 37.7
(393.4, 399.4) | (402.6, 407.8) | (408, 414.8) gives -0.46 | 34.9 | 37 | 36.1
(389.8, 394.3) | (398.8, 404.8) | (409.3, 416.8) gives -0.45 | 36.9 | 37.7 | 37.3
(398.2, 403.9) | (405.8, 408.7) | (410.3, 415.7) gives 0.03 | 39.5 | 37.4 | 38.4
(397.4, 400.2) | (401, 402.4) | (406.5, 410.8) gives -0.14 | 36.5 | 37.1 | 36.7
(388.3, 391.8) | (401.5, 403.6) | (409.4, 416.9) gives -0.21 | 35.1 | 37.8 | 36.5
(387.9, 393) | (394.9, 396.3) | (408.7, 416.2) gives 0.04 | 35.7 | 37.4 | 36.1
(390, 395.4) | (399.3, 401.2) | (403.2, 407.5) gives -0.08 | 37.3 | 39.4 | 38.6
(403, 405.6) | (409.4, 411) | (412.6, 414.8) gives 0.11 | 40.4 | 37.6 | 38.6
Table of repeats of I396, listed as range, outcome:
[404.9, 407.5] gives 38.5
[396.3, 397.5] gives 30.8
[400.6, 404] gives 40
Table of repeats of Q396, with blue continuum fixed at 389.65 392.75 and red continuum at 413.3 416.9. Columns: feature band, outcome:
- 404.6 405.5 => -0.06 nm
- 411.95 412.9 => 0.03 nm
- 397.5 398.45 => 0.13 nm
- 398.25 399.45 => 0.02 nm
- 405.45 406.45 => 0.00 nm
